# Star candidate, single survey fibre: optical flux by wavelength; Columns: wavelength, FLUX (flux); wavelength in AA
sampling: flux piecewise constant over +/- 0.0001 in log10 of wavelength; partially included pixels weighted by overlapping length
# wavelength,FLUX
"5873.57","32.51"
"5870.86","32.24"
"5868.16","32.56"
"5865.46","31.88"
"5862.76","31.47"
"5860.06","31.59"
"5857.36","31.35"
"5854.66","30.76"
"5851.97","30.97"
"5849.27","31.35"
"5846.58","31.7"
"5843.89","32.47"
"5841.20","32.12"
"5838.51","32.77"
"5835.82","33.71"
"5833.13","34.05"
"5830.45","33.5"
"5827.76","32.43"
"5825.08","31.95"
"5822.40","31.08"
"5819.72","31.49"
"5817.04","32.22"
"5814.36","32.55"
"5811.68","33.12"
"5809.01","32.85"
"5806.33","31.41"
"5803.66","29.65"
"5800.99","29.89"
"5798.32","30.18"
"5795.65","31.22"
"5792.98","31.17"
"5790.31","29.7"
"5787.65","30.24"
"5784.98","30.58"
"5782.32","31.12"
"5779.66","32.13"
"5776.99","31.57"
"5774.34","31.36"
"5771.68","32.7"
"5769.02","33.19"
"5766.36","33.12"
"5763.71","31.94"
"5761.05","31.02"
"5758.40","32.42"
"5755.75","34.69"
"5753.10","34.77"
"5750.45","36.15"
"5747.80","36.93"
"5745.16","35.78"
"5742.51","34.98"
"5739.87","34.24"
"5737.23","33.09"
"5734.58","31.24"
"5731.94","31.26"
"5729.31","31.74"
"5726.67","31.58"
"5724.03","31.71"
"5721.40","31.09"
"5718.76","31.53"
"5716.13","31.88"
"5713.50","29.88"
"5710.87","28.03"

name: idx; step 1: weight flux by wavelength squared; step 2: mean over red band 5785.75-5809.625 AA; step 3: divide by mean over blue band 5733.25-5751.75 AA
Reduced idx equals 0.90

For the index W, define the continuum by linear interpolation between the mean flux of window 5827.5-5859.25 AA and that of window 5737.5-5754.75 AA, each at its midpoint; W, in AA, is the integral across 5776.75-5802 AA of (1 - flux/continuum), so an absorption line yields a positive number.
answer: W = 2.38 AA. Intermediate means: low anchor 35.3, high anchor 32.2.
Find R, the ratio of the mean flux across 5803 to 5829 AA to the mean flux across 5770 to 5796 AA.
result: 1.0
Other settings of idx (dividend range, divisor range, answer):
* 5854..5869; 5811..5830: 1.00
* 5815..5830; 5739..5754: 0.92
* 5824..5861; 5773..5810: 1.06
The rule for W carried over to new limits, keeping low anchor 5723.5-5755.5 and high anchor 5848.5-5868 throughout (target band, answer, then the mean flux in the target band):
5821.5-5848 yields -0.61 AA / 32.6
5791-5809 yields 1.00 AA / 30.7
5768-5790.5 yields 1.01 AA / 31.5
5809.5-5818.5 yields -0.10 AA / 32.6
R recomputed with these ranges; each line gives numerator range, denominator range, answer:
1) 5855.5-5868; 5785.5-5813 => 1.02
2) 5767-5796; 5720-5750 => 0.95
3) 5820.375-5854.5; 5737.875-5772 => 0.95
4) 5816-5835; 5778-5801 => 1.05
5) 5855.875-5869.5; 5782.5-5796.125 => 1.04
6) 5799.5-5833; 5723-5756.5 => 0.95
